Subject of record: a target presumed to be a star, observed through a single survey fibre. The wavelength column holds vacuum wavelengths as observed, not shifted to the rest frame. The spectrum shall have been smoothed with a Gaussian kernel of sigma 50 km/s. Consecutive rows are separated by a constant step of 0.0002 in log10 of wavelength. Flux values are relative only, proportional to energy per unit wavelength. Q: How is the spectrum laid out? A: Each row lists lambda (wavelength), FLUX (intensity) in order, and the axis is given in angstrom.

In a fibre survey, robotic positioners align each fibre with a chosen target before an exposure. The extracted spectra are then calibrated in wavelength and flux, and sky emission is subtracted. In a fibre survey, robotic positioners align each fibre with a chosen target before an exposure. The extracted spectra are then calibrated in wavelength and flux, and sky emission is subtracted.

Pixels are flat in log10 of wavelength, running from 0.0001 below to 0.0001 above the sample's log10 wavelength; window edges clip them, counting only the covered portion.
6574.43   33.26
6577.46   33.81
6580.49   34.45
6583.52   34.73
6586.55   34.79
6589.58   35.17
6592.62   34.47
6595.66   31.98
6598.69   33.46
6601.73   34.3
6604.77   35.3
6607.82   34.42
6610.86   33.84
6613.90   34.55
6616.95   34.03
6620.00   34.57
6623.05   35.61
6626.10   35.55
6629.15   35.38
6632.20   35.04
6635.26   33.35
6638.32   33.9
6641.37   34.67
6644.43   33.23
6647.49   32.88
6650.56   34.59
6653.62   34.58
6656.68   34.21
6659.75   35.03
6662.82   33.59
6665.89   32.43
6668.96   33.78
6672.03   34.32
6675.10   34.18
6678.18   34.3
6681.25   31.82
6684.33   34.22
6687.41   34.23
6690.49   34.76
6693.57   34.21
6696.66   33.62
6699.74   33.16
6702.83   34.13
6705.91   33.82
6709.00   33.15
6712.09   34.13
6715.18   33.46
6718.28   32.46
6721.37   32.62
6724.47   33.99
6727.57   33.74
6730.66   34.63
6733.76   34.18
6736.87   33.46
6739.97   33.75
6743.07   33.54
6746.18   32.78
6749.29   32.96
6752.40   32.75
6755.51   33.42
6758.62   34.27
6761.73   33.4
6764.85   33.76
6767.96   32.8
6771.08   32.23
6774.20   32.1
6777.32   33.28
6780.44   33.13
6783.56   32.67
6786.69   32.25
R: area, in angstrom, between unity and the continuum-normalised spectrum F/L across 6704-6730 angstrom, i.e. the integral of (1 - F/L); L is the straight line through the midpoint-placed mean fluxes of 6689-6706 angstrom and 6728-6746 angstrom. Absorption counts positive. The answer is 0.3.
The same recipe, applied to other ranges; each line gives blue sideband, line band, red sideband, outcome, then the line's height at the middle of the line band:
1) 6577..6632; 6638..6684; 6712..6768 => 0.3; 34.1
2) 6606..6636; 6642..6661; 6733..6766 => 0.2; 34.4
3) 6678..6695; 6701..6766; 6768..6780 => -0.6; 33.2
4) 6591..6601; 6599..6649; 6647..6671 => -1.1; 33.6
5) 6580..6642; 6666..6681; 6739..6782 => 0.1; 33.9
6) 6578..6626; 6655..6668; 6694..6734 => 0.1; 34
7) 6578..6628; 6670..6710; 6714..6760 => 0.0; 33.8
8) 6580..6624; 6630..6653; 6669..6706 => 0.1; 34.1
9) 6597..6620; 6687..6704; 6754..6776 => -0.2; 33.6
